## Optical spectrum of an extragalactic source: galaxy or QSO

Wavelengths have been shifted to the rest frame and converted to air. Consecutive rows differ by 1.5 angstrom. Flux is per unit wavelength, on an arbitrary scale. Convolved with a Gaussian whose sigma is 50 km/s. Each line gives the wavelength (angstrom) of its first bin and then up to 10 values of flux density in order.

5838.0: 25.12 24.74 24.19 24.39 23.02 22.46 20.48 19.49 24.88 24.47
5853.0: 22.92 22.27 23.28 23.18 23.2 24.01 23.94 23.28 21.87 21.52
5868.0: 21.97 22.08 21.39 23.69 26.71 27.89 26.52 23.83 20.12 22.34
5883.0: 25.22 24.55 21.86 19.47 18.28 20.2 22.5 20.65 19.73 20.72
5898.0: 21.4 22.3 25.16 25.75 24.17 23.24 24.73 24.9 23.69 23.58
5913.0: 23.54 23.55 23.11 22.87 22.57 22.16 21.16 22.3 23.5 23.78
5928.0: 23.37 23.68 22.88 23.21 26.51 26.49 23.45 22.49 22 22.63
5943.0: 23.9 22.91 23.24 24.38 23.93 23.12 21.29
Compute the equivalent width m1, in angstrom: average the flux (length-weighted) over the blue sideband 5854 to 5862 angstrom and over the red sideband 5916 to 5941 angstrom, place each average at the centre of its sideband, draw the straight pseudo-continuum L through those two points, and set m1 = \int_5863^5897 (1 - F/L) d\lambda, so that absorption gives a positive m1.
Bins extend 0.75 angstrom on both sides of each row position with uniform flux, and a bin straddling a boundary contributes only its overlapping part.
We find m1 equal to 1.2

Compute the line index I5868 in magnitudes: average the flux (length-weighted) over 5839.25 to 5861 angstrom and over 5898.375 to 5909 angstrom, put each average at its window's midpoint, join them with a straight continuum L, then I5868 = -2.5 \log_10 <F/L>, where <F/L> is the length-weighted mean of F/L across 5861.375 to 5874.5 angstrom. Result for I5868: 0.03 mag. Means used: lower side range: 23.1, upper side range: 24.2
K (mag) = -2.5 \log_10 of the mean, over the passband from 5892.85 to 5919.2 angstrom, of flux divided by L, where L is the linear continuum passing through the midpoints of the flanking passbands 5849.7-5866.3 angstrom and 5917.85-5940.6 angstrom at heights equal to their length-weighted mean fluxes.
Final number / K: 0.01 mag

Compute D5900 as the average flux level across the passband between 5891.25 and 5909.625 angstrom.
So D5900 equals 23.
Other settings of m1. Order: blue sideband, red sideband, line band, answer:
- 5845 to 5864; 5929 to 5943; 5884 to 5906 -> 1.28 angstrom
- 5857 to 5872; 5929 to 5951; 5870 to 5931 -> 0.35 angstrom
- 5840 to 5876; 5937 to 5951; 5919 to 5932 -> 0.19 angstrom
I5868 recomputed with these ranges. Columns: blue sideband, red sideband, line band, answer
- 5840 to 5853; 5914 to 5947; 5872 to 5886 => -0.06 mag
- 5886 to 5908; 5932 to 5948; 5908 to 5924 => -0.01 mag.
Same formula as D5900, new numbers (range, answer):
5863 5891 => 22.8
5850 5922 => 23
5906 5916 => 23.9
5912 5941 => 23.3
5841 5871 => 22.8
